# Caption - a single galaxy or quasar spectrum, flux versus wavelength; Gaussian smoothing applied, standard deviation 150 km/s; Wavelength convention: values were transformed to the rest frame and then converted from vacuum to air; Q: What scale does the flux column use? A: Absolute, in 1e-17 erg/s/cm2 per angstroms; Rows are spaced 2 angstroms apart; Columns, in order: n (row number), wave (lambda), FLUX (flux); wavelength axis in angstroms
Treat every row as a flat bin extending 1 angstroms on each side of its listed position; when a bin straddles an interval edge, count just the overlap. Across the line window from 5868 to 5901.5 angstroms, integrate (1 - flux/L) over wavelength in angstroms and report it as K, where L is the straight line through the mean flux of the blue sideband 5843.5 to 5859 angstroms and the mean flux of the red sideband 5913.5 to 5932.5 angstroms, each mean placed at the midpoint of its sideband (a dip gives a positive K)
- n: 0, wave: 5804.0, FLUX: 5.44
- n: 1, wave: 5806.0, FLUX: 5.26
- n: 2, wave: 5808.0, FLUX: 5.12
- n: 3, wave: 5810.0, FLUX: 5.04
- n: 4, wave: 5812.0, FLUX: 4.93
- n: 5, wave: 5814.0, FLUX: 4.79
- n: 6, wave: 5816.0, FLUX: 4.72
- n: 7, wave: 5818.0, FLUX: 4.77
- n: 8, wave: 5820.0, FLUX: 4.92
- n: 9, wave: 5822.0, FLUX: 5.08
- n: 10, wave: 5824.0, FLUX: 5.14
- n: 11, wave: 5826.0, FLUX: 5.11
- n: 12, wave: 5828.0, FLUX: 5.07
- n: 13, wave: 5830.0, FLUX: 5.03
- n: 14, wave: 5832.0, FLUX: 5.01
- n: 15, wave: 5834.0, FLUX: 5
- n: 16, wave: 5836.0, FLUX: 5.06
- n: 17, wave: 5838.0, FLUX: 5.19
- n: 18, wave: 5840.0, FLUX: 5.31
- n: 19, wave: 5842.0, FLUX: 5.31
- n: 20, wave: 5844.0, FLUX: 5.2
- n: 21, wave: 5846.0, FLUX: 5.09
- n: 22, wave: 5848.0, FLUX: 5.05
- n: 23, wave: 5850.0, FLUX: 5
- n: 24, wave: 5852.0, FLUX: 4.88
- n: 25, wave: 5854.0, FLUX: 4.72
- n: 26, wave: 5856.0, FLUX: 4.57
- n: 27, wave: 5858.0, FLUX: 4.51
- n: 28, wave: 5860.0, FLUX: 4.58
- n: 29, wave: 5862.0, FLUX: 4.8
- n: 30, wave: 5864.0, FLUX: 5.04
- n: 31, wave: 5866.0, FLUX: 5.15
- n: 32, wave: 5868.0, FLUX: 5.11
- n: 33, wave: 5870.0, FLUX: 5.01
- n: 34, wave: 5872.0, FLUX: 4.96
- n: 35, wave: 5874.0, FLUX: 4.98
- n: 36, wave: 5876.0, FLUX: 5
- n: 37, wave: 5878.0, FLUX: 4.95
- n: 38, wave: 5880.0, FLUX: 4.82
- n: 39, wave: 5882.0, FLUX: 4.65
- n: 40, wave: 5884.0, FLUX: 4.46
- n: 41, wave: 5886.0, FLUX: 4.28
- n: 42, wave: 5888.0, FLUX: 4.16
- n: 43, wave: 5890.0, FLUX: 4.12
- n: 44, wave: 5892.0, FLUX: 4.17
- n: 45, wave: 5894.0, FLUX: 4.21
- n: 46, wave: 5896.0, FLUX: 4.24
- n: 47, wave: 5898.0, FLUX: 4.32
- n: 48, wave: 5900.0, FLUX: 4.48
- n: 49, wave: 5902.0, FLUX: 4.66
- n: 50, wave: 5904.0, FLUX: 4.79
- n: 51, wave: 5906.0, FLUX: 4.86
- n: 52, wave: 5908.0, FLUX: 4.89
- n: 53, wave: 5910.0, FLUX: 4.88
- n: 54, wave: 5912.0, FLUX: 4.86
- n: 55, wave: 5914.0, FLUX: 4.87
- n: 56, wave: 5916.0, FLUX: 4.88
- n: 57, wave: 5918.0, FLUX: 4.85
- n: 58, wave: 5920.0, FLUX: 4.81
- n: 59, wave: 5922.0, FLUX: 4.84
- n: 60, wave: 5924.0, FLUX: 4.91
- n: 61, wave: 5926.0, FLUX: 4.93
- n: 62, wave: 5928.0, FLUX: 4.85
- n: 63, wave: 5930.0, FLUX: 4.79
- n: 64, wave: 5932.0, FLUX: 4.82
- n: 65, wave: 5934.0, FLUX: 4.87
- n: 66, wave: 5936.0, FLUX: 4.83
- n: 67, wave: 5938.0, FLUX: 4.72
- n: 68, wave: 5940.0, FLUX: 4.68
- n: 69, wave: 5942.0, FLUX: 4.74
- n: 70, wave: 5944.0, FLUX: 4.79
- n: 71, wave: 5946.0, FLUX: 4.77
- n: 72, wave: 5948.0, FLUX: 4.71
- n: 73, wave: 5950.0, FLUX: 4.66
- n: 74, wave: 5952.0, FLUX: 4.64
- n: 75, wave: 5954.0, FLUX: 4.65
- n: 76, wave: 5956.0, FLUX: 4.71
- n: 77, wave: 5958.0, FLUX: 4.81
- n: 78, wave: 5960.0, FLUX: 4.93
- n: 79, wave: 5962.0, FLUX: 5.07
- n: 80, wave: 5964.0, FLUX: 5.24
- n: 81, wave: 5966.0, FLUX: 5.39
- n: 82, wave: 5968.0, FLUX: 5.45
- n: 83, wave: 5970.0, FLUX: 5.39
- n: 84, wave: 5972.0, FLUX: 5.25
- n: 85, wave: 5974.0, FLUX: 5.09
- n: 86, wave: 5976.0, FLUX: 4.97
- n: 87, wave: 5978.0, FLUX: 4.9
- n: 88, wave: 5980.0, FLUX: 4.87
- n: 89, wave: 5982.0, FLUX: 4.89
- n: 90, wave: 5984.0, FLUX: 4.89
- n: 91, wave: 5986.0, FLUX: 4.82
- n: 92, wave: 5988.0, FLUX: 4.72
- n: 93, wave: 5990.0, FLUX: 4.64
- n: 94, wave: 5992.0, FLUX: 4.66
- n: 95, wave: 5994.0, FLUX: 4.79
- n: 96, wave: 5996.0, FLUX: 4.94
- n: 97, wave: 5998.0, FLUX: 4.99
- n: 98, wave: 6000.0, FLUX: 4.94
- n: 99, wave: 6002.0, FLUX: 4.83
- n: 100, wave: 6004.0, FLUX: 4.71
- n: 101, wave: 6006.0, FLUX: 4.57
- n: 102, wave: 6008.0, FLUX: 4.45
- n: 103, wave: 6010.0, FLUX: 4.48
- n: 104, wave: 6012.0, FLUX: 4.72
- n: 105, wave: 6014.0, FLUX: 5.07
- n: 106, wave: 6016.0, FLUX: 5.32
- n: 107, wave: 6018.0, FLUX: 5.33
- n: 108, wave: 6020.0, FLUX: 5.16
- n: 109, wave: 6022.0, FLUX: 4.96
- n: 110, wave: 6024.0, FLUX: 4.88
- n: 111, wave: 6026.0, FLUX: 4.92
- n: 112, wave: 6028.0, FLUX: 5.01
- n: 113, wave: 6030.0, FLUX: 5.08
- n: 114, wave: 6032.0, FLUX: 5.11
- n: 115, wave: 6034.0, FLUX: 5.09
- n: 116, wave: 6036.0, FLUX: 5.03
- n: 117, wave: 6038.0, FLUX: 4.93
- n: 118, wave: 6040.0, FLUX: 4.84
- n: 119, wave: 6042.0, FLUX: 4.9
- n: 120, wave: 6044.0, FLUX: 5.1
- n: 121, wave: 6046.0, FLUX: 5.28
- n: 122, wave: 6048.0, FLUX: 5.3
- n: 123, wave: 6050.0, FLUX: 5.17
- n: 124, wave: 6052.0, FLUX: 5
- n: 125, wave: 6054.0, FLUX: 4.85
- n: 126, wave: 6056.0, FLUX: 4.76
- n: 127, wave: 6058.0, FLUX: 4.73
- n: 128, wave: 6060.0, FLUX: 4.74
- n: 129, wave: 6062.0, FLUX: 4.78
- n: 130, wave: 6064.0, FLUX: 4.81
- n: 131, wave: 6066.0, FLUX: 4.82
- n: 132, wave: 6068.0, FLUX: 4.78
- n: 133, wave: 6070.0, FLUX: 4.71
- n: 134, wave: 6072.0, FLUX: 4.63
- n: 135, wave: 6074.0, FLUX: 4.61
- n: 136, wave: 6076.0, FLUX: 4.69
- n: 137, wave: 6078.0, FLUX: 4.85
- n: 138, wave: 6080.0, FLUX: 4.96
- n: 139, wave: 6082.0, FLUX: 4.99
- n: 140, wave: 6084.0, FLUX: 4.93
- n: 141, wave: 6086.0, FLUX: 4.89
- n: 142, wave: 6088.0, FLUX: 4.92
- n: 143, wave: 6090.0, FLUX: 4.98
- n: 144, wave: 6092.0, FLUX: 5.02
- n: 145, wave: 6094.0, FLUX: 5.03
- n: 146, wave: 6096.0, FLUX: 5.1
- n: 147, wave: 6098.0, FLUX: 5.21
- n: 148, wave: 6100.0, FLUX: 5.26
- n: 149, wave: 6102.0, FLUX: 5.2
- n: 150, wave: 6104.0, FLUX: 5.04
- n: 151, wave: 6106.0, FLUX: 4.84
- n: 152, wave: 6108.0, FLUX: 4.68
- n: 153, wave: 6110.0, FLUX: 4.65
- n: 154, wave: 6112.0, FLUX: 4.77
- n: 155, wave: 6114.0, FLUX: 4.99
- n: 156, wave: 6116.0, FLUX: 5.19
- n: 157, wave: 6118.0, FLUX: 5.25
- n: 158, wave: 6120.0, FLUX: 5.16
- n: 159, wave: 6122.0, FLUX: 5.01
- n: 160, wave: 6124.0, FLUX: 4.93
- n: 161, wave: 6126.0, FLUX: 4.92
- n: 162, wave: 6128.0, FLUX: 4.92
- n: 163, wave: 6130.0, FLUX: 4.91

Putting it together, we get 2.02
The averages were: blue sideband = 4.87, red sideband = 4.86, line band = 4.57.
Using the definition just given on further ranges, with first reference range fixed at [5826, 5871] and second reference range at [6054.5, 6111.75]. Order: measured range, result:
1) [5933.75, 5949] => 0.57 angstroms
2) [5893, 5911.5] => 1.36 angstroms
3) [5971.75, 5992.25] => 0.20 angstroms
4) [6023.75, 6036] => -0.30 angstroms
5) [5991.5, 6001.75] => 0.10 angstroms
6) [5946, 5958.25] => 0.60 angstroms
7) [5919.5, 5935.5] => 0.32 angstroms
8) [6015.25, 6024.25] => -0.44 angstroms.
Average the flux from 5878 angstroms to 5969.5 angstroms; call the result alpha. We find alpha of 4.74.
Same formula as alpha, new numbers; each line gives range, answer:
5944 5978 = 4.97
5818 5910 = 4.82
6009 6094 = 4.93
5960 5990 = 5.05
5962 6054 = 4.98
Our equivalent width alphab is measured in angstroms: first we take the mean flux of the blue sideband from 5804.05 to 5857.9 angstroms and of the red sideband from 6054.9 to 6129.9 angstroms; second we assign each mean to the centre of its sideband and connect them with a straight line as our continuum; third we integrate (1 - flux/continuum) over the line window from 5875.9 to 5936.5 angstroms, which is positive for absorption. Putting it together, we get 3.8 angstroms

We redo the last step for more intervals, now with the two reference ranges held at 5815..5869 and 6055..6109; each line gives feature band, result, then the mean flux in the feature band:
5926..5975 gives 0.3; 4.91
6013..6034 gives -0.7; 5.08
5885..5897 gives 1.8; 4.2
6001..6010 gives 0.5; 4.62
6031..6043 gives -0.2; 4.98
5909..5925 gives 0.3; 4.86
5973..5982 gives 0.0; 4.95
